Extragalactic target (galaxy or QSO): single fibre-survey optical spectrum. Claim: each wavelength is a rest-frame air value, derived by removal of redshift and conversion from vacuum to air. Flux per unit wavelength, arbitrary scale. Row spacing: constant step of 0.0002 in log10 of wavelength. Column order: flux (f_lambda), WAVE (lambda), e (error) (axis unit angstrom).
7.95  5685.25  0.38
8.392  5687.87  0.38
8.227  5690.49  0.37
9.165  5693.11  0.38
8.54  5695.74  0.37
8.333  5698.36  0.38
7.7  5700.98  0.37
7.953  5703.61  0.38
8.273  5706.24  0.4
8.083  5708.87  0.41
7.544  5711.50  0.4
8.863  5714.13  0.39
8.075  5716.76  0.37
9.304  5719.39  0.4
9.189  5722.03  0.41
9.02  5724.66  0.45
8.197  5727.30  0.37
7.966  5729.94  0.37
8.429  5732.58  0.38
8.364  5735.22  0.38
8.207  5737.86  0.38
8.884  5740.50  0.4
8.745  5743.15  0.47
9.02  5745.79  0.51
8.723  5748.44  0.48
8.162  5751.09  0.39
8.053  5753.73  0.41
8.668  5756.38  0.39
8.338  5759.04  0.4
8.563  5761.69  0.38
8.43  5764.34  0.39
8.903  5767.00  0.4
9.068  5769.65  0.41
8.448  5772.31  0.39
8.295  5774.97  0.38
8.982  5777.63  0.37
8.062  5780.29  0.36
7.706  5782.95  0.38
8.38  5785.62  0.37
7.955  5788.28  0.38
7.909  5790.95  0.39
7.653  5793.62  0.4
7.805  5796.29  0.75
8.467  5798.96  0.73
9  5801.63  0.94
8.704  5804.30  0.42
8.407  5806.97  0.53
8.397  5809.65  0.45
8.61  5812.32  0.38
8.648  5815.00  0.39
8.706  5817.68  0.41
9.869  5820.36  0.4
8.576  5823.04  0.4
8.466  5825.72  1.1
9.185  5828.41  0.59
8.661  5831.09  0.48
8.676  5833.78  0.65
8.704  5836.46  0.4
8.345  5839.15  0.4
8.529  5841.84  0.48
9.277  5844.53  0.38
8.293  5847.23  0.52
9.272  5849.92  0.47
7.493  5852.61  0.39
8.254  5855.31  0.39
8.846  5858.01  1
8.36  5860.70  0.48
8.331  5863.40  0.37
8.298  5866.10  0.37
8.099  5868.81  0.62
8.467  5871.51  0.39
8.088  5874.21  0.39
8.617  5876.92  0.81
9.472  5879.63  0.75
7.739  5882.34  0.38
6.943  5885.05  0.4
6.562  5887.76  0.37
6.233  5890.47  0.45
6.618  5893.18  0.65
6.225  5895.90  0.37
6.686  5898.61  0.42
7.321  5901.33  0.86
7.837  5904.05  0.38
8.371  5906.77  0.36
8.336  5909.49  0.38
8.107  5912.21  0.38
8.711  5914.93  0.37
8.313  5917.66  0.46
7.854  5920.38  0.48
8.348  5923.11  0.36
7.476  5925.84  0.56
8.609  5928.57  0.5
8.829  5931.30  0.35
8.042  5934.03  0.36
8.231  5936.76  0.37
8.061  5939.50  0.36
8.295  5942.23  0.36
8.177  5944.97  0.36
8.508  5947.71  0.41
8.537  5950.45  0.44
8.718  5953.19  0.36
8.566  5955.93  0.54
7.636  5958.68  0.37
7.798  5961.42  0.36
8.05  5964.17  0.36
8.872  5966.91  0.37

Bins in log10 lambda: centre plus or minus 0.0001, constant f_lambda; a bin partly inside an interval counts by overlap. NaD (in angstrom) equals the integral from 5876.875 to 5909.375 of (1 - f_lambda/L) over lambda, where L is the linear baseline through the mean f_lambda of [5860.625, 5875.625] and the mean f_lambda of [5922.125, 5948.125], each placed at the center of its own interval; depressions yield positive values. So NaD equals 3.5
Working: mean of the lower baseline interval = 8.27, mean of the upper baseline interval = 8.25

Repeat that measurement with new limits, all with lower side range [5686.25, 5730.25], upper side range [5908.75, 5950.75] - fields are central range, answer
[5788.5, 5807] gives 0.2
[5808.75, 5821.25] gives -0.7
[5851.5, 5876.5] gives 0.1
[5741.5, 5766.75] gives -0.5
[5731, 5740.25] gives 0.0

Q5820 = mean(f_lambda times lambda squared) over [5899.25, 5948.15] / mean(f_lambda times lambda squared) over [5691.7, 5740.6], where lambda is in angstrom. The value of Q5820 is 1.04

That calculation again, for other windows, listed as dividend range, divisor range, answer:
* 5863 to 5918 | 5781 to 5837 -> 0.94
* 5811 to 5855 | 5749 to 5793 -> 1.06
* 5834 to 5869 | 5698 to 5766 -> 1.05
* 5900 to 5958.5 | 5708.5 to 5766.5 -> 1.03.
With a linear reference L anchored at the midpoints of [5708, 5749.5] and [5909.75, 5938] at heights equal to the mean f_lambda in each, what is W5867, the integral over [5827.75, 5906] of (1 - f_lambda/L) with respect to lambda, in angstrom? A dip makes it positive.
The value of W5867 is 2.8 angstrom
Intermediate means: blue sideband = 8.54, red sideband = 8.26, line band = 8.04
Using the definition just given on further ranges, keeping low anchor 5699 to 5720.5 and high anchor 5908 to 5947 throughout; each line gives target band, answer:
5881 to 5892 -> 1.8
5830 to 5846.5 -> -0.9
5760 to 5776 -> -0.8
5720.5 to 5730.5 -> -0.5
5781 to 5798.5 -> 0.6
